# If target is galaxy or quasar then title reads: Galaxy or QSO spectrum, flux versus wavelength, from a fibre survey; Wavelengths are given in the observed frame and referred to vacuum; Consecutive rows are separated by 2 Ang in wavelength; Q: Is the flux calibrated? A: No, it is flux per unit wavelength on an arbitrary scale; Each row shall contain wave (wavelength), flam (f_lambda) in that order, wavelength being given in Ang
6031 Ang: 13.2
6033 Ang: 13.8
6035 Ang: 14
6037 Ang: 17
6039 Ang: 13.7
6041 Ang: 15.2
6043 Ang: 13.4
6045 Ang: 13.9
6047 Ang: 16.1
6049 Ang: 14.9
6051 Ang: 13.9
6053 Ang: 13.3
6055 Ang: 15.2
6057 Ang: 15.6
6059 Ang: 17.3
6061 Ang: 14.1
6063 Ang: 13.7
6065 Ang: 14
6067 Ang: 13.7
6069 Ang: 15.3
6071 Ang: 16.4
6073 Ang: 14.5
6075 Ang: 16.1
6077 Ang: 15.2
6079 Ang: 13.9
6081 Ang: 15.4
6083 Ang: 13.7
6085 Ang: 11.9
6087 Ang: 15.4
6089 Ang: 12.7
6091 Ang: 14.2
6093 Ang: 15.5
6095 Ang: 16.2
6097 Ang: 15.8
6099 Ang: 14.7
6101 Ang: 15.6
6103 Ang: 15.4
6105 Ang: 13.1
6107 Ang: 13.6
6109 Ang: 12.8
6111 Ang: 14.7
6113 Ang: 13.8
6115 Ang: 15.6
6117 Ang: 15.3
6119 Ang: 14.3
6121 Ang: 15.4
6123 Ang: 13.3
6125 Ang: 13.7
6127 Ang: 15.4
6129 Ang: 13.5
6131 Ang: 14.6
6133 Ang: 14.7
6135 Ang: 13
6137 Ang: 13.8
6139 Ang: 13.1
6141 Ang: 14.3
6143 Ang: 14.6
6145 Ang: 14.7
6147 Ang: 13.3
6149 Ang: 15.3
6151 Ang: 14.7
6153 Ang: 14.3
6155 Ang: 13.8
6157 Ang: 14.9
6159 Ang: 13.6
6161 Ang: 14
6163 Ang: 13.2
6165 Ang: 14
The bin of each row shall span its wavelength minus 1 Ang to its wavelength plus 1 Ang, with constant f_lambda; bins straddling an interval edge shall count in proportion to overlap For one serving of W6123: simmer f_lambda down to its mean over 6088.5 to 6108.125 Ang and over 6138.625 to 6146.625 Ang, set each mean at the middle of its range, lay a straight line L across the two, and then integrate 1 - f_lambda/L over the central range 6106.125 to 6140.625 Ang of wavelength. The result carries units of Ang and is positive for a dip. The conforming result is 0.6 Ang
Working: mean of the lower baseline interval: 14.7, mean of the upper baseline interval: 14.2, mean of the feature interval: 14.2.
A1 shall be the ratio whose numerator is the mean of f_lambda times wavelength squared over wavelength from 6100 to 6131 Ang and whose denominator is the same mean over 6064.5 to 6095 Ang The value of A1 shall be 1.0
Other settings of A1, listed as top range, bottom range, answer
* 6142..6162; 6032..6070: 1.01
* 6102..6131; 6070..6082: 0.95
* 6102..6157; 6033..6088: 0.99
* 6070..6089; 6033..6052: 1.01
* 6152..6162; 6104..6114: 1.05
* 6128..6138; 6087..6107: 0.95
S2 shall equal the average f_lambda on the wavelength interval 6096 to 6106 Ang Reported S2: 14.9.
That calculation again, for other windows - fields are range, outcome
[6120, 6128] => 14.4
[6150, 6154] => 14.5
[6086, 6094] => 14.4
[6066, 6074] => 15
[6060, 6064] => 13.9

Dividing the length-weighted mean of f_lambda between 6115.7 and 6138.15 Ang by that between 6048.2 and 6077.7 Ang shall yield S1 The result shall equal 0.96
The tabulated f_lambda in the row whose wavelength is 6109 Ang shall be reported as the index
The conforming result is 12.8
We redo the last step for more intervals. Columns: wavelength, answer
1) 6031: 13.2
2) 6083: 13.7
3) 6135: 13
